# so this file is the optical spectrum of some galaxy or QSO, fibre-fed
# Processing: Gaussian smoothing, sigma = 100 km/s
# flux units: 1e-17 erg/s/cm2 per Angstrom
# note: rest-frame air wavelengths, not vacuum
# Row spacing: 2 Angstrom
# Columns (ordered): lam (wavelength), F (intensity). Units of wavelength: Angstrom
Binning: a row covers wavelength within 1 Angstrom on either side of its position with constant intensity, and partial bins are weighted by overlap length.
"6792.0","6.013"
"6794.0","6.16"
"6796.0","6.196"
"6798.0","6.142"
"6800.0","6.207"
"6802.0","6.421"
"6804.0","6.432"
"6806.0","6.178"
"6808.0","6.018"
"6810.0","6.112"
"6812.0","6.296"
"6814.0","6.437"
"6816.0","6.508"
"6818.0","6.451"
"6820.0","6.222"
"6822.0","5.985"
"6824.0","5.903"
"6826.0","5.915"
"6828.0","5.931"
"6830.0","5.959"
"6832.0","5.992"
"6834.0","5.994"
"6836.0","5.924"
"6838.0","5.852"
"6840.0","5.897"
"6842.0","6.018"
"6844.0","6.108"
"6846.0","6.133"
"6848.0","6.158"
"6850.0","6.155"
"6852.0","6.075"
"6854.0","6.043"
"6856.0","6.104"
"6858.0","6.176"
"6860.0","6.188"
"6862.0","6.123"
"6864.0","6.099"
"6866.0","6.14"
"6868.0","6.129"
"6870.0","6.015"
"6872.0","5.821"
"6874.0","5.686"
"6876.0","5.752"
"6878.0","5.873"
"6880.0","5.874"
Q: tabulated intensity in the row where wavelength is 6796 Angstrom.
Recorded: 6.196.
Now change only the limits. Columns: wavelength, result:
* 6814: 6.437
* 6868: 6.129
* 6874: 5.686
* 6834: 5.994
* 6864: 6.099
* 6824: 5.903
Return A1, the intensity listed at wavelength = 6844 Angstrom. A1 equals 6.108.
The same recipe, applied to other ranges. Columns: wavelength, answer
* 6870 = 6.015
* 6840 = 5.897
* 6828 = 5.931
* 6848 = 6.158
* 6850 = 6.155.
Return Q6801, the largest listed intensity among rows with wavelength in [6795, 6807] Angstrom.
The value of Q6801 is 6.432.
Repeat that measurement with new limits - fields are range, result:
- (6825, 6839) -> 5.994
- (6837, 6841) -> 5.897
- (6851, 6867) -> 6.188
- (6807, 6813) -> 6.296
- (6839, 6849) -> 6.158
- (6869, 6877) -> 6.015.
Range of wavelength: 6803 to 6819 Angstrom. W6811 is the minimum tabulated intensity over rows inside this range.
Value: 6.018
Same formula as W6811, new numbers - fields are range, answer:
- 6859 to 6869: 6.099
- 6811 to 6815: 6.296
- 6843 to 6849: 6.108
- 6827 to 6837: 5.924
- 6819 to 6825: 5.903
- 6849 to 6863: 6.043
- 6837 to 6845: 5.852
